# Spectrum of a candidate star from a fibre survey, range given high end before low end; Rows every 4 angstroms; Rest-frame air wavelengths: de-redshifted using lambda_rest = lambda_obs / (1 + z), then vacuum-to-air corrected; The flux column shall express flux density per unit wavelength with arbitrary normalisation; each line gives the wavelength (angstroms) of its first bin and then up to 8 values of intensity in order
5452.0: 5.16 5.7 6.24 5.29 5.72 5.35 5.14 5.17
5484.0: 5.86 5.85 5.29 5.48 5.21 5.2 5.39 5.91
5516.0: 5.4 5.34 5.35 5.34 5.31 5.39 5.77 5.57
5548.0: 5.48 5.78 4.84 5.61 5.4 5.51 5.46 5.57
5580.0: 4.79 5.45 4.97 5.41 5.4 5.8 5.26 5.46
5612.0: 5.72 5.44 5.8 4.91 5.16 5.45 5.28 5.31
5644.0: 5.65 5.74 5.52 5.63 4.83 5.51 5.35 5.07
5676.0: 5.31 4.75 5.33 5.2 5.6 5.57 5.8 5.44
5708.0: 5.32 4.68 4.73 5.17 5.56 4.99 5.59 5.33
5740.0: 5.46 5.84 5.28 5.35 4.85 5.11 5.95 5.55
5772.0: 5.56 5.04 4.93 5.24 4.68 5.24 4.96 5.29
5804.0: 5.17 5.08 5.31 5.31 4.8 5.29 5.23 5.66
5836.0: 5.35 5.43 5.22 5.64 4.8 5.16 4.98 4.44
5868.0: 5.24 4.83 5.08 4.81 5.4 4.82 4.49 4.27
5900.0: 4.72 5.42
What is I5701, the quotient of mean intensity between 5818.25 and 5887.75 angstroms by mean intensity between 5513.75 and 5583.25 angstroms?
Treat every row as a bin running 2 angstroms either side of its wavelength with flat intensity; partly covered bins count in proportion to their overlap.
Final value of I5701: 0.9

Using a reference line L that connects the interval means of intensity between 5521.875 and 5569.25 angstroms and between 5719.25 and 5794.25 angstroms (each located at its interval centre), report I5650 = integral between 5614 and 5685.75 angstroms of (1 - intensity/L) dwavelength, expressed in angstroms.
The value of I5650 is 0.5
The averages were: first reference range 5.44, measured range 5.34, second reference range 5.3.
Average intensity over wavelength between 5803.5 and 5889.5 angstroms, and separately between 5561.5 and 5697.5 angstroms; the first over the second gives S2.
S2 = 1.0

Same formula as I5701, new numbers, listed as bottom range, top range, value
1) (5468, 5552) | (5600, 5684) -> 0.98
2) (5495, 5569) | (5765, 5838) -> 0.96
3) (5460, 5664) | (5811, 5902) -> 0.93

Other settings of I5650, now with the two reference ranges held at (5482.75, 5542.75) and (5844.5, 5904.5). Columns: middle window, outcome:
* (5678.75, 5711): -1.1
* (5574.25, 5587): 0.3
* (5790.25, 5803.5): -0.3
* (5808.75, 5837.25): -1.5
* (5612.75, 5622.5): -0.5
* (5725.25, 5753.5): -1.5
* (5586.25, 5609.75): -0.2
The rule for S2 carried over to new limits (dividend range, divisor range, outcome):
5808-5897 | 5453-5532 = 0.93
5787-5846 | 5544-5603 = 0.97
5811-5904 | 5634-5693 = 0.95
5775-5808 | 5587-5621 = 0.93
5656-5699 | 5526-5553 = 0.96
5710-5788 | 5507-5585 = 0.97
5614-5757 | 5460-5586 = 0.98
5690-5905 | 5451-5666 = 0.95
